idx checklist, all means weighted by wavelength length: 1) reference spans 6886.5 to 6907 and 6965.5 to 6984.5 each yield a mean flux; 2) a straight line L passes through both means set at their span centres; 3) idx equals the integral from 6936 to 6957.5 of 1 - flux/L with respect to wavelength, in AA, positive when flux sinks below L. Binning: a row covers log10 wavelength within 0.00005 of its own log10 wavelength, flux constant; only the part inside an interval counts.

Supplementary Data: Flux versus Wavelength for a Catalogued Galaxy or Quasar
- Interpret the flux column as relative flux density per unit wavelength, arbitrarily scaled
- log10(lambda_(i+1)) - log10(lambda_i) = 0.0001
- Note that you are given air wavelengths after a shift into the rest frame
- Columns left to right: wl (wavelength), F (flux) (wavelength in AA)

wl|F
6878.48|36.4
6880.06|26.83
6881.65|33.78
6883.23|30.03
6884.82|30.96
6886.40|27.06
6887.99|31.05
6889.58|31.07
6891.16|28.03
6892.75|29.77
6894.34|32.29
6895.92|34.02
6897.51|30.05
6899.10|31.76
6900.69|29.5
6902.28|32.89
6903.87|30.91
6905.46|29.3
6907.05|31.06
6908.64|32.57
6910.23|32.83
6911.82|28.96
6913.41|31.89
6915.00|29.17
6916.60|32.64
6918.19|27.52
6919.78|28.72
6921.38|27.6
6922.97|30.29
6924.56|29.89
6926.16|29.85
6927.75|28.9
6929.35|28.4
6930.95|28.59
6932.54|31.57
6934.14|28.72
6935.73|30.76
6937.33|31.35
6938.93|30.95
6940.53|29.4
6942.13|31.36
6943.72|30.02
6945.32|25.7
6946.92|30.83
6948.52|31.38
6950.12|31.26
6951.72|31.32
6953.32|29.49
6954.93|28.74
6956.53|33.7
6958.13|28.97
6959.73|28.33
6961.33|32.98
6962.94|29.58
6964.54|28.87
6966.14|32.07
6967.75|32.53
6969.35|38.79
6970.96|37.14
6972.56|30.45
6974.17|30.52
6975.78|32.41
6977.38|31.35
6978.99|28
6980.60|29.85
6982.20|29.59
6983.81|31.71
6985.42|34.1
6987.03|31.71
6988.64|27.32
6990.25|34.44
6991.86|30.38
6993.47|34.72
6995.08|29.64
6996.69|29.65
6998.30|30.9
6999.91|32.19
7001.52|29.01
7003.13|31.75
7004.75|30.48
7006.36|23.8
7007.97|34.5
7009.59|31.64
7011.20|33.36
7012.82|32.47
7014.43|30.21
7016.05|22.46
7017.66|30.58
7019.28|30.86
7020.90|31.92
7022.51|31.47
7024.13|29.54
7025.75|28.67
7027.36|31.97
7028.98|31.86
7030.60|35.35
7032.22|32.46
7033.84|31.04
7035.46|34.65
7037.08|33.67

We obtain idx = 0.8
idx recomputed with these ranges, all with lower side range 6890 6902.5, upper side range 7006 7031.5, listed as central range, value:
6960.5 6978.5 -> -0.9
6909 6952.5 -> 1.3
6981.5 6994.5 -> -0.4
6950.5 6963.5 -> 0.2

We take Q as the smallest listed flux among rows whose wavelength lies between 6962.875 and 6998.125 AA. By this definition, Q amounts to 27.32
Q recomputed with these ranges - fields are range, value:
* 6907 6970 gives 25.7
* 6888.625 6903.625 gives 28.03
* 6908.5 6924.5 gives 27.52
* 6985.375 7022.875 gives 22.46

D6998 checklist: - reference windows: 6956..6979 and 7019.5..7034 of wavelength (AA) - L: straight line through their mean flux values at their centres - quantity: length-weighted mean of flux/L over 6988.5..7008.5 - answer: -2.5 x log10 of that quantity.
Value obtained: 0.03 mag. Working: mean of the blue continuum 31.8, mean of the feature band 30.7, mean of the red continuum 31.6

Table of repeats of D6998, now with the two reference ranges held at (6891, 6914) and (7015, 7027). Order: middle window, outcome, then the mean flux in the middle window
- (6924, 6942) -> 0.029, 29.9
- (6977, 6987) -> -0.028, 30.8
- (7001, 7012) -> -0.036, 30.7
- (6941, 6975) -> -0.027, 31.1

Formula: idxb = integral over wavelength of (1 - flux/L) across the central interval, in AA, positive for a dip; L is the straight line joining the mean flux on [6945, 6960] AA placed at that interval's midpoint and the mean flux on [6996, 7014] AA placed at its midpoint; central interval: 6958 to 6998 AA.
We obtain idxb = -1.21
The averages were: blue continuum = 30.2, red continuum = 30.9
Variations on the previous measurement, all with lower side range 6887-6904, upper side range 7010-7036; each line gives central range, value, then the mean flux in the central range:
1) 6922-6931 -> 0.5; 29.3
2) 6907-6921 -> 0.2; 30.5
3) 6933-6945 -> 0.3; 30.2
